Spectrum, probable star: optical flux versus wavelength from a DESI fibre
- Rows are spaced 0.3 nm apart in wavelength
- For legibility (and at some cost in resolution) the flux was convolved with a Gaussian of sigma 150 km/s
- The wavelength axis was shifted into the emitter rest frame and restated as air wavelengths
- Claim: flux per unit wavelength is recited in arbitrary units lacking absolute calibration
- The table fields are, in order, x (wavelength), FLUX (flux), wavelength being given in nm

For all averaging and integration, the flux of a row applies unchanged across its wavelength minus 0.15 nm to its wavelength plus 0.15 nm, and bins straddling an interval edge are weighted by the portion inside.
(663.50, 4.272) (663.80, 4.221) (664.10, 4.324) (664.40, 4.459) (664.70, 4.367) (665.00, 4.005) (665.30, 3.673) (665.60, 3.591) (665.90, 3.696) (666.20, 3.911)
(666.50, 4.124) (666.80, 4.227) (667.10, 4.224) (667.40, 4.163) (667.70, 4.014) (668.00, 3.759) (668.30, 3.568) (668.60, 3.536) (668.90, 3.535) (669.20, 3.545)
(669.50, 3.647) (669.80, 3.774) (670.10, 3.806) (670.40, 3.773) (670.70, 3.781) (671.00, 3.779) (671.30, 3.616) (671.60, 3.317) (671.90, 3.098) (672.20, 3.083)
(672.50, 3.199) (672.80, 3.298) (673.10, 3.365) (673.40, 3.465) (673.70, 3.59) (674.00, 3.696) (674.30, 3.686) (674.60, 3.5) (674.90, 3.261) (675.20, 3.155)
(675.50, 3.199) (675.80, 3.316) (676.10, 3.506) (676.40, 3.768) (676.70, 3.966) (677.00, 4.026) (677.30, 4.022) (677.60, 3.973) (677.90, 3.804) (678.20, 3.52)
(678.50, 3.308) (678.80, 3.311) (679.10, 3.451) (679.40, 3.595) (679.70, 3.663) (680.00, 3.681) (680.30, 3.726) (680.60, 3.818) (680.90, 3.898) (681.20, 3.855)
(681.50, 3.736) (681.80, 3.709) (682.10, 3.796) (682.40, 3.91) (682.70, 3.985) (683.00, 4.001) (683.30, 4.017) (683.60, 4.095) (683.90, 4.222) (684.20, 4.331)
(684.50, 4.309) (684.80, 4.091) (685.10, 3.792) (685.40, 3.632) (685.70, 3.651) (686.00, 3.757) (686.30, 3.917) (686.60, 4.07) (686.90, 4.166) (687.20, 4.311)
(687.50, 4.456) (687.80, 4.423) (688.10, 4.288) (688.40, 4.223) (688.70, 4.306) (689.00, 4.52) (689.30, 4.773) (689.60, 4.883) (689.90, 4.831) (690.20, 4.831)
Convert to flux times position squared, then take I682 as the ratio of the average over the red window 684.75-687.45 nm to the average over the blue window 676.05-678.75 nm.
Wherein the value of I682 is 1.08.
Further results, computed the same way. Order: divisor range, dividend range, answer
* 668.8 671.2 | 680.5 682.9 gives 1.07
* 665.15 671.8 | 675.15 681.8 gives 1.00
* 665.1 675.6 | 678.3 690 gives 1.15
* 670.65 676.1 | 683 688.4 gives 1.25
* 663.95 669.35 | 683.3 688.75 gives 1.11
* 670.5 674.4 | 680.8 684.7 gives 1.19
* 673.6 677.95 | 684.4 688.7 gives 1.16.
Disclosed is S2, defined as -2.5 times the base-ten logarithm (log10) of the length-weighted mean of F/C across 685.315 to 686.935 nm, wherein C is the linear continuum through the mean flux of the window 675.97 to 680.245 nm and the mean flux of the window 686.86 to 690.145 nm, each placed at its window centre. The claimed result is 0.12 mag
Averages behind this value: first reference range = 3.69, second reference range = 4.49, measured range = 3.85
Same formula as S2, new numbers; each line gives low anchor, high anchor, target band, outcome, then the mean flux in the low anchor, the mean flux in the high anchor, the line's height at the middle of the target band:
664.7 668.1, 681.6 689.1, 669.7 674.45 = 0.14 mag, 3.97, 4.07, 4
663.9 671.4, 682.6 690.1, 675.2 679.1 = 0.12 mag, 3.88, 4.21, 4.05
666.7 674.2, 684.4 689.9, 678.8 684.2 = 0.05 mag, 3.63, 4.21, 4.02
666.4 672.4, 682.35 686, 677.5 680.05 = 0.09 mag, 3.71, 4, 3.89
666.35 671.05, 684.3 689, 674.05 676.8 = 0.13 mag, 3.83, 4.11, 3.93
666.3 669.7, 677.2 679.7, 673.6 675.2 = 0.06 mag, 3.85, 3.62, 3.71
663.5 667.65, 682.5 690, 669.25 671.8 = 0.12 mag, 4.08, 4.2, 4.11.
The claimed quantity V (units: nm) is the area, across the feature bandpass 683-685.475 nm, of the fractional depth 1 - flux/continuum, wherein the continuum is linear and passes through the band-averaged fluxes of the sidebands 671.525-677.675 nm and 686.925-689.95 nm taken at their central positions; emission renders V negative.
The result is 0.063 nm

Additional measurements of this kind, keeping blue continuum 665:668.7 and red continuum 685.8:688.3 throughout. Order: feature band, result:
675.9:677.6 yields 0.07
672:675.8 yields 0.58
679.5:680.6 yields 0.10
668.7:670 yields 0.10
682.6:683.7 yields 0.02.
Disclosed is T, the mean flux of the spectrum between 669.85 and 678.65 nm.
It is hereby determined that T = 3.55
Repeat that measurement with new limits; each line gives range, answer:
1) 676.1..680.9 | 3.71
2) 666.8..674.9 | 3.61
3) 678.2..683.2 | 3.71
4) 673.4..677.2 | 3.56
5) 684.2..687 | 3.95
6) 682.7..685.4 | 4.07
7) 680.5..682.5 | 3.82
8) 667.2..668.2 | 3.97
